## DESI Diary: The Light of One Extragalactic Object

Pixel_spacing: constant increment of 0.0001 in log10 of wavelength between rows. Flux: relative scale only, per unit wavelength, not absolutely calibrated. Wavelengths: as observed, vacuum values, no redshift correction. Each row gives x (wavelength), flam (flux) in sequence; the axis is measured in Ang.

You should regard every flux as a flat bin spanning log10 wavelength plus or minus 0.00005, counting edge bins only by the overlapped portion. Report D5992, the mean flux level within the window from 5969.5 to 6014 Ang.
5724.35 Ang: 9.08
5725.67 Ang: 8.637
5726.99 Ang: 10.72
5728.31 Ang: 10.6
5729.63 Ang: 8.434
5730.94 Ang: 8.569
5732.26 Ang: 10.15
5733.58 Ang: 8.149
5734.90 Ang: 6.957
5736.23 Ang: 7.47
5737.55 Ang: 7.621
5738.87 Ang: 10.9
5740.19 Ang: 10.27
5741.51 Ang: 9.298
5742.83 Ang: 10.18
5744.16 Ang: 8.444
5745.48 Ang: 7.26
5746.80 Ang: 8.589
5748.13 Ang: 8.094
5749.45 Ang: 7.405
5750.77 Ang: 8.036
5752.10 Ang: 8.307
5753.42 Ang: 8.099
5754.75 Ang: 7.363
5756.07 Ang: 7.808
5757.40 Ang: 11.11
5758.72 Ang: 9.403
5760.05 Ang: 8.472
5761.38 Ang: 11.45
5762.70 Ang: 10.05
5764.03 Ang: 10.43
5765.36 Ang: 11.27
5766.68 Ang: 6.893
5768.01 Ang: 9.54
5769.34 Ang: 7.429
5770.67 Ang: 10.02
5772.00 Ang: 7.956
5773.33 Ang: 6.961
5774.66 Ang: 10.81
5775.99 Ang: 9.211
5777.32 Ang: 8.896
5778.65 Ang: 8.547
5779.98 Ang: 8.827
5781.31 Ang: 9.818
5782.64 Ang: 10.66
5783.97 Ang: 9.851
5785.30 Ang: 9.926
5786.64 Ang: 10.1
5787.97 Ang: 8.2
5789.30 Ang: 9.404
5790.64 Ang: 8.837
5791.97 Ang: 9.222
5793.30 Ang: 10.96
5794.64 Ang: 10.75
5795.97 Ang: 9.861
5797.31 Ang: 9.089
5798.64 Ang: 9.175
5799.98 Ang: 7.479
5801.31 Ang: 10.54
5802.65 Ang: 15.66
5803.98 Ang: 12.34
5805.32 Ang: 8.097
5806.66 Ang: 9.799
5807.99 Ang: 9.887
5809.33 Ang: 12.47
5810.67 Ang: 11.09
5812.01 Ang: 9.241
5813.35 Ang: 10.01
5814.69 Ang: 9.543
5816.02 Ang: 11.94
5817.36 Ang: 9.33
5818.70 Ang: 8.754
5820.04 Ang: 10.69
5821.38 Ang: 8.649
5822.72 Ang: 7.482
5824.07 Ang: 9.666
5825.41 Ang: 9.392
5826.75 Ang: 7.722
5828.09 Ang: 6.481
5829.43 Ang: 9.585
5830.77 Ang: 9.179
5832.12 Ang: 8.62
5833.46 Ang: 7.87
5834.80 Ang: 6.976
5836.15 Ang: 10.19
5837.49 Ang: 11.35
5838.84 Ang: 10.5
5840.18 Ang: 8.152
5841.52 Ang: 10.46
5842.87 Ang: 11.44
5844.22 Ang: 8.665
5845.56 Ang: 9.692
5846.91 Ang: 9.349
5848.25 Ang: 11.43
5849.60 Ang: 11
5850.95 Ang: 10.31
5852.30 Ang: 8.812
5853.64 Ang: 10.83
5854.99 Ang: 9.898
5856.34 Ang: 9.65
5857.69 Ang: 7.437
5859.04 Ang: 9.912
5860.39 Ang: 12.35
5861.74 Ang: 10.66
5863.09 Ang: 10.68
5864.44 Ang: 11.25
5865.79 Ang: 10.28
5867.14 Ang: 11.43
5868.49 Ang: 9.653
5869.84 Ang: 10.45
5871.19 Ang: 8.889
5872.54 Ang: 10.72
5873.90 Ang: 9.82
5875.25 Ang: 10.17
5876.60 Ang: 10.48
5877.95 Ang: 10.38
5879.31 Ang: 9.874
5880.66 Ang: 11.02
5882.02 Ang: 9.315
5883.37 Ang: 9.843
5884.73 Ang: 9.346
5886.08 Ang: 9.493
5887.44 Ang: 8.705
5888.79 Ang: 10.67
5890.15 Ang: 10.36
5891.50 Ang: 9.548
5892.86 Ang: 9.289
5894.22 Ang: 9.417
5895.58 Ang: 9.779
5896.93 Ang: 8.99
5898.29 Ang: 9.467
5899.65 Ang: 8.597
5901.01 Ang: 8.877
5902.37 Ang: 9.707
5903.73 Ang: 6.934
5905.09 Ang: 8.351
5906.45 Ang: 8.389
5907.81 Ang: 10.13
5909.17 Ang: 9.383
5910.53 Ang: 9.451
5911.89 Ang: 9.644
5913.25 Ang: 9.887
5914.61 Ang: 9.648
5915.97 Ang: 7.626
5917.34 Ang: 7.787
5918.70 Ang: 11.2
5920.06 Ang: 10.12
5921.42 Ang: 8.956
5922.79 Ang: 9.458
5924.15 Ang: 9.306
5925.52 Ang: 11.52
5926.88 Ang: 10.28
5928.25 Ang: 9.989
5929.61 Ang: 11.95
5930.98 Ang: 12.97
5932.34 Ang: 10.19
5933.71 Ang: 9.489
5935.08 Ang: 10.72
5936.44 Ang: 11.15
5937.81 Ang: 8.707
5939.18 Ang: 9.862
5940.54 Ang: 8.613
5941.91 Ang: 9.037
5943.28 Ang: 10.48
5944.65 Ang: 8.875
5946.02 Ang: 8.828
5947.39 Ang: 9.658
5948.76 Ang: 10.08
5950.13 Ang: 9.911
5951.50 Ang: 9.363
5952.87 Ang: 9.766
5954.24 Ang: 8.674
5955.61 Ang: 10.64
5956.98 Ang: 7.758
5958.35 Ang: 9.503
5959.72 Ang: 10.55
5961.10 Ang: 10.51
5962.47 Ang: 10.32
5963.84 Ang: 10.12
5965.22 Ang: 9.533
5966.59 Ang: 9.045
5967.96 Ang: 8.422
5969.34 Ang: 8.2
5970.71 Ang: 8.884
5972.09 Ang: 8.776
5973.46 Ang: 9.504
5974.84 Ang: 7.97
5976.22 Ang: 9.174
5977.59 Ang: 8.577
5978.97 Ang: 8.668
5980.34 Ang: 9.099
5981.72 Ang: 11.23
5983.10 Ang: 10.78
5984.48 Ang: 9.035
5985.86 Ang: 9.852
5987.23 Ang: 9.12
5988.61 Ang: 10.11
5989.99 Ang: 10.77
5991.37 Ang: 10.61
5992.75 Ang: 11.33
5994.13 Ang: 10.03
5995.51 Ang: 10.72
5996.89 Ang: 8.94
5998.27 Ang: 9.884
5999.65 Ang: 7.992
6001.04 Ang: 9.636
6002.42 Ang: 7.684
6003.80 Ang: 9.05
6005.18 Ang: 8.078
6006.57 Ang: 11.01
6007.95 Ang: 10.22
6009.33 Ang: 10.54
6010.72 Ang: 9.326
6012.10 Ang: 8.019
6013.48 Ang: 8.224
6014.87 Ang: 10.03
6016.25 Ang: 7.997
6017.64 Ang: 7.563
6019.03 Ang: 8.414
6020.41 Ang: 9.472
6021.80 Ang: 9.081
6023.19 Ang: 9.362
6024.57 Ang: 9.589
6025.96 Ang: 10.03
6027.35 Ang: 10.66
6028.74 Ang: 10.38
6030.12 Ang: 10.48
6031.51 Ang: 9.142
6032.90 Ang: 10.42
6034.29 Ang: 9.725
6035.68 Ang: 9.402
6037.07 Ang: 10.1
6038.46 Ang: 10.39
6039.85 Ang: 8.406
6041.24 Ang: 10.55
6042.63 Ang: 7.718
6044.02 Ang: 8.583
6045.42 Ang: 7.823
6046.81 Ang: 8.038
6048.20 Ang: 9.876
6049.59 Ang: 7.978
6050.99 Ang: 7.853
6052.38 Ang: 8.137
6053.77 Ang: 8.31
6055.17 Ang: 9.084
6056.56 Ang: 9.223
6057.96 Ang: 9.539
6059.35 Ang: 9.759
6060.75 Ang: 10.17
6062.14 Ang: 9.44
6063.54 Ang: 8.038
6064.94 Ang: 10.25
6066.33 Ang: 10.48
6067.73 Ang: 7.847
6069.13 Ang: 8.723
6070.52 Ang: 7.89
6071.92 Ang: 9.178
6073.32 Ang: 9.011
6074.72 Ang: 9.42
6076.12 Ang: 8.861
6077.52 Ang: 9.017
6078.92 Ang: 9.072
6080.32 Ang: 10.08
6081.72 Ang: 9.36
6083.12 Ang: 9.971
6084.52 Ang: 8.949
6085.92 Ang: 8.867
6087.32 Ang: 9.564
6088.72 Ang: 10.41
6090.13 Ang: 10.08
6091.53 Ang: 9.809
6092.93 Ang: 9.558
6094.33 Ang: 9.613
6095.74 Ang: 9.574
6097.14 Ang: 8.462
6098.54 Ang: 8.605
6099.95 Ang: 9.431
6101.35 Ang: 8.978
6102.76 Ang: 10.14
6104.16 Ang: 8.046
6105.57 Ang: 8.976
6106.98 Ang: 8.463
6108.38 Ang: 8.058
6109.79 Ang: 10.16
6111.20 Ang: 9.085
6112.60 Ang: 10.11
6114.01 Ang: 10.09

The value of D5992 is 9.45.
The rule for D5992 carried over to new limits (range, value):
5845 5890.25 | 10.1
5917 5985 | 9.67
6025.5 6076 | 9.21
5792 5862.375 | 9.81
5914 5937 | 10.1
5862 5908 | 9.72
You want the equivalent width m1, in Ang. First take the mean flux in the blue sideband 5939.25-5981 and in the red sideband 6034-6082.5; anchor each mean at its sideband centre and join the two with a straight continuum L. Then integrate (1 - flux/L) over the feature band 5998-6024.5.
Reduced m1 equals 0.41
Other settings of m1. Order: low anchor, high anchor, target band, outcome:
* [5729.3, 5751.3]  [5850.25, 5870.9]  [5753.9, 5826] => -2.9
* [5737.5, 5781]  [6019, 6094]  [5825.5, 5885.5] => -4.9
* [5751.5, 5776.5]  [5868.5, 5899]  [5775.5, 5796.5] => -0.8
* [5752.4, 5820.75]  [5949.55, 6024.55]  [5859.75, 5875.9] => -1.6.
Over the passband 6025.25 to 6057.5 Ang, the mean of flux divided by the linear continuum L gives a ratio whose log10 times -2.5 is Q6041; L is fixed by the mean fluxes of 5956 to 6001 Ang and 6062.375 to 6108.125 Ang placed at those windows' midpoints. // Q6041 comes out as 0.01 mag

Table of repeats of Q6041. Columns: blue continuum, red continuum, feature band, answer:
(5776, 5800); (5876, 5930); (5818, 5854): 0.02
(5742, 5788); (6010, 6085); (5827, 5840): 0.02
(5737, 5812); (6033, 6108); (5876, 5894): -0.06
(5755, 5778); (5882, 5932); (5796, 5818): -0.11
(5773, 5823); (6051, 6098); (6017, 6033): -0.02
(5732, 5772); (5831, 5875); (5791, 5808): -0.09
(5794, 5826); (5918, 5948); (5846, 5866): -0.02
